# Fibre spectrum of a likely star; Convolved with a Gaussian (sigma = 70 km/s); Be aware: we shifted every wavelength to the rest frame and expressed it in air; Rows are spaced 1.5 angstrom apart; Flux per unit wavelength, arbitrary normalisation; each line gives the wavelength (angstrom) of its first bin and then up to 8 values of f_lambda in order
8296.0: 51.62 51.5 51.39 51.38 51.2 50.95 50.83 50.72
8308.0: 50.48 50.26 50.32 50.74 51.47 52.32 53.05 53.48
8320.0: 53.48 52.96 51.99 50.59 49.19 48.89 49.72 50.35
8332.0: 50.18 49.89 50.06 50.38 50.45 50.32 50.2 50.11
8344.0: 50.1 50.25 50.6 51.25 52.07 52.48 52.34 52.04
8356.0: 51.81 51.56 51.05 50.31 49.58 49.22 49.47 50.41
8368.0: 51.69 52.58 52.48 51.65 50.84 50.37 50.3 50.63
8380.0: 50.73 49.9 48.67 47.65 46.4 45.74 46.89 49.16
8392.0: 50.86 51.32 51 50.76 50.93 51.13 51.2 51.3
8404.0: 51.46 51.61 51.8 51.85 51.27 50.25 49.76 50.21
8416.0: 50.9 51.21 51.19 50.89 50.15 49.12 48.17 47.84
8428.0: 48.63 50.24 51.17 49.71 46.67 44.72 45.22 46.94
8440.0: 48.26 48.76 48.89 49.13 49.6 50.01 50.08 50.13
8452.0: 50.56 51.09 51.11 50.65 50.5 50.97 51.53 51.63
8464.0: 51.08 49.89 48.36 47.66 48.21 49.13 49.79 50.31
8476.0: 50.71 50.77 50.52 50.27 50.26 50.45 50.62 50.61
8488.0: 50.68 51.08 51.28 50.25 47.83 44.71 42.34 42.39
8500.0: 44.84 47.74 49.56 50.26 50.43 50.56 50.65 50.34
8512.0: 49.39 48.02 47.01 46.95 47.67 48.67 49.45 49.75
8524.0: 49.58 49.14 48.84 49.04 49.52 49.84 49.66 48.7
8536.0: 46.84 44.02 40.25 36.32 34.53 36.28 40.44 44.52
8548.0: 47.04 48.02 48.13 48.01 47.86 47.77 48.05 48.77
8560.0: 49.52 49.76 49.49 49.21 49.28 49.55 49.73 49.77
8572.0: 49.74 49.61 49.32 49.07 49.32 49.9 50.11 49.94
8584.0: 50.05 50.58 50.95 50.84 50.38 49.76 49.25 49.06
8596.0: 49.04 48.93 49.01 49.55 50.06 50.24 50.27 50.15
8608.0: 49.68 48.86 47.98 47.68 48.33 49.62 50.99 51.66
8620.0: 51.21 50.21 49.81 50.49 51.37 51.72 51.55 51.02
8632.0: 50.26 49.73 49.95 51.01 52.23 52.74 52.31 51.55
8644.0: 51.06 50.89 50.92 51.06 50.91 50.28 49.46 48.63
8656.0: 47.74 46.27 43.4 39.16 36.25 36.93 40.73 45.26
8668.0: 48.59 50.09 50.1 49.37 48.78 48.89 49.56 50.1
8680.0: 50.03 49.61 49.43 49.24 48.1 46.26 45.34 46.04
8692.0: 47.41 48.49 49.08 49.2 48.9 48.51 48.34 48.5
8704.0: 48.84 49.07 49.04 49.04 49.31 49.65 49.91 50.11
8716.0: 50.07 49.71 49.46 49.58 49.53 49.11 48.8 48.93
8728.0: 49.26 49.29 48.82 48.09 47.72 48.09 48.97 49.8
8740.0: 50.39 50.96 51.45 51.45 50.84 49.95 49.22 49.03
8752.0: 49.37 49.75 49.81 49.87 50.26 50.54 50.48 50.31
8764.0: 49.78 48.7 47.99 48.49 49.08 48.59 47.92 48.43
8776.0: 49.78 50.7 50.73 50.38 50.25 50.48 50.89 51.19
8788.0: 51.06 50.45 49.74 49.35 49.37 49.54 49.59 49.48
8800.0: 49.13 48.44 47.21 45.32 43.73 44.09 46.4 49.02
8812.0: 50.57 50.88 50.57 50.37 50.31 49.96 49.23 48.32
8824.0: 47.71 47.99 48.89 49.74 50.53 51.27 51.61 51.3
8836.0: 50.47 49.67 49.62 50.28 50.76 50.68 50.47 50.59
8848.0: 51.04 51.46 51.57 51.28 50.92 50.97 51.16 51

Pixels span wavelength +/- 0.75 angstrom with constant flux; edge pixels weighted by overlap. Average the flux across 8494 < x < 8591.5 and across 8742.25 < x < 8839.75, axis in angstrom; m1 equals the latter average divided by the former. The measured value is 1.04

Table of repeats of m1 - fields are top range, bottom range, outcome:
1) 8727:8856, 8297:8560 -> 1.00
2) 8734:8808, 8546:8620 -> 1.00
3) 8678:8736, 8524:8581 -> 1.03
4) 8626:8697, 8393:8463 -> 0.97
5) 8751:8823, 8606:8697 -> 1.01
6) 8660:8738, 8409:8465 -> 0.97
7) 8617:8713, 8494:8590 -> 1.02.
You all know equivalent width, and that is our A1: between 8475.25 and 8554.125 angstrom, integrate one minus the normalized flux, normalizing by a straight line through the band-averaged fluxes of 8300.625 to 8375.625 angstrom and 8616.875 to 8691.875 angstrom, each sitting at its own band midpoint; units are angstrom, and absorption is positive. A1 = 3.4 angstrom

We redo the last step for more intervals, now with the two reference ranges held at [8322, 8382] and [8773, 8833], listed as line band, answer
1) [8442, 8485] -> 0.2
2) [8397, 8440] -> 0.6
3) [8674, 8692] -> 0.5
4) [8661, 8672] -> 1.3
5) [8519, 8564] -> 3.2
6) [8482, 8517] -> 1.1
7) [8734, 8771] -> -0.2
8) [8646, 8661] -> 0.5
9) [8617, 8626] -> -0.2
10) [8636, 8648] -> -0.4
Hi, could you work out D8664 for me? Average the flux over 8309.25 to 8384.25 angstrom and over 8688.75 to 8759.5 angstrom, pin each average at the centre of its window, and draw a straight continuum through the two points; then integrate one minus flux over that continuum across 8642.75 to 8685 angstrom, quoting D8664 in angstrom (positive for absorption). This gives 1.6 angstrom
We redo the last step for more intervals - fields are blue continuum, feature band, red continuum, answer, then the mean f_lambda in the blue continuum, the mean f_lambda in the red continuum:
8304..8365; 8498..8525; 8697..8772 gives 0.9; 50.9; 49.4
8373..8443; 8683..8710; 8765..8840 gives 0.6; 49.6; 49.3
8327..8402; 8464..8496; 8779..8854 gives 0.3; 50.4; 49.7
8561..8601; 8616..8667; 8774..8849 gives 0.9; 49.7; 49.6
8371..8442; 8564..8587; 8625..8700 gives -0.4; 49.7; 48.5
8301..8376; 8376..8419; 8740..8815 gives 0.5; 51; 49.4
